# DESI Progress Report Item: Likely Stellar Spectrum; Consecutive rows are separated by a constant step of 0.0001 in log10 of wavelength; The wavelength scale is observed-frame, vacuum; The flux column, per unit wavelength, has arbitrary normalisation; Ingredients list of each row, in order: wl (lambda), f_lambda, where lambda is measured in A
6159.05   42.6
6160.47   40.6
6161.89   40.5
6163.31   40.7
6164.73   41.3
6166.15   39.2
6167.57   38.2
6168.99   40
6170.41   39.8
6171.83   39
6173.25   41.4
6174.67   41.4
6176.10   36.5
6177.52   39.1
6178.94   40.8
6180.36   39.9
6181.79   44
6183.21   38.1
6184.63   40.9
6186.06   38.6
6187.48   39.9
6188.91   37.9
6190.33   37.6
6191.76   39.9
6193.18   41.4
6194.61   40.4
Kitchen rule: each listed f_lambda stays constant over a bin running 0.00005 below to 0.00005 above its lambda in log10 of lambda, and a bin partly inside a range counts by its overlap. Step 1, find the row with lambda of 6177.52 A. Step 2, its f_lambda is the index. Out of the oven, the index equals 39.1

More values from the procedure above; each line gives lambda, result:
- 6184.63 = 40.9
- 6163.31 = 40.7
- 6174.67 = 41.4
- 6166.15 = 39.2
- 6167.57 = 38.2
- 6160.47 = 40.6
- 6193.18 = 41.4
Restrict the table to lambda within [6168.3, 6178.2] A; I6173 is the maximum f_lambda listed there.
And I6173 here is 41.4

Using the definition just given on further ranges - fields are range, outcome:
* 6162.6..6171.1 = 41.3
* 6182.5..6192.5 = 40.9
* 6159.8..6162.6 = 40.6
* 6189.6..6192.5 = 39.9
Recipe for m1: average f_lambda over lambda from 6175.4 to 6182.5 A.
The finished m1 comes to 40.1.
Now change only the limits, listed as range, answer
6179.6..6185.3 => 40.8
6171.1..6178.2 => 39.5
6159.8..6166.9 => 40.4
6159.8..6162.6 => 40.5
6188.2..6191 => 37.8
